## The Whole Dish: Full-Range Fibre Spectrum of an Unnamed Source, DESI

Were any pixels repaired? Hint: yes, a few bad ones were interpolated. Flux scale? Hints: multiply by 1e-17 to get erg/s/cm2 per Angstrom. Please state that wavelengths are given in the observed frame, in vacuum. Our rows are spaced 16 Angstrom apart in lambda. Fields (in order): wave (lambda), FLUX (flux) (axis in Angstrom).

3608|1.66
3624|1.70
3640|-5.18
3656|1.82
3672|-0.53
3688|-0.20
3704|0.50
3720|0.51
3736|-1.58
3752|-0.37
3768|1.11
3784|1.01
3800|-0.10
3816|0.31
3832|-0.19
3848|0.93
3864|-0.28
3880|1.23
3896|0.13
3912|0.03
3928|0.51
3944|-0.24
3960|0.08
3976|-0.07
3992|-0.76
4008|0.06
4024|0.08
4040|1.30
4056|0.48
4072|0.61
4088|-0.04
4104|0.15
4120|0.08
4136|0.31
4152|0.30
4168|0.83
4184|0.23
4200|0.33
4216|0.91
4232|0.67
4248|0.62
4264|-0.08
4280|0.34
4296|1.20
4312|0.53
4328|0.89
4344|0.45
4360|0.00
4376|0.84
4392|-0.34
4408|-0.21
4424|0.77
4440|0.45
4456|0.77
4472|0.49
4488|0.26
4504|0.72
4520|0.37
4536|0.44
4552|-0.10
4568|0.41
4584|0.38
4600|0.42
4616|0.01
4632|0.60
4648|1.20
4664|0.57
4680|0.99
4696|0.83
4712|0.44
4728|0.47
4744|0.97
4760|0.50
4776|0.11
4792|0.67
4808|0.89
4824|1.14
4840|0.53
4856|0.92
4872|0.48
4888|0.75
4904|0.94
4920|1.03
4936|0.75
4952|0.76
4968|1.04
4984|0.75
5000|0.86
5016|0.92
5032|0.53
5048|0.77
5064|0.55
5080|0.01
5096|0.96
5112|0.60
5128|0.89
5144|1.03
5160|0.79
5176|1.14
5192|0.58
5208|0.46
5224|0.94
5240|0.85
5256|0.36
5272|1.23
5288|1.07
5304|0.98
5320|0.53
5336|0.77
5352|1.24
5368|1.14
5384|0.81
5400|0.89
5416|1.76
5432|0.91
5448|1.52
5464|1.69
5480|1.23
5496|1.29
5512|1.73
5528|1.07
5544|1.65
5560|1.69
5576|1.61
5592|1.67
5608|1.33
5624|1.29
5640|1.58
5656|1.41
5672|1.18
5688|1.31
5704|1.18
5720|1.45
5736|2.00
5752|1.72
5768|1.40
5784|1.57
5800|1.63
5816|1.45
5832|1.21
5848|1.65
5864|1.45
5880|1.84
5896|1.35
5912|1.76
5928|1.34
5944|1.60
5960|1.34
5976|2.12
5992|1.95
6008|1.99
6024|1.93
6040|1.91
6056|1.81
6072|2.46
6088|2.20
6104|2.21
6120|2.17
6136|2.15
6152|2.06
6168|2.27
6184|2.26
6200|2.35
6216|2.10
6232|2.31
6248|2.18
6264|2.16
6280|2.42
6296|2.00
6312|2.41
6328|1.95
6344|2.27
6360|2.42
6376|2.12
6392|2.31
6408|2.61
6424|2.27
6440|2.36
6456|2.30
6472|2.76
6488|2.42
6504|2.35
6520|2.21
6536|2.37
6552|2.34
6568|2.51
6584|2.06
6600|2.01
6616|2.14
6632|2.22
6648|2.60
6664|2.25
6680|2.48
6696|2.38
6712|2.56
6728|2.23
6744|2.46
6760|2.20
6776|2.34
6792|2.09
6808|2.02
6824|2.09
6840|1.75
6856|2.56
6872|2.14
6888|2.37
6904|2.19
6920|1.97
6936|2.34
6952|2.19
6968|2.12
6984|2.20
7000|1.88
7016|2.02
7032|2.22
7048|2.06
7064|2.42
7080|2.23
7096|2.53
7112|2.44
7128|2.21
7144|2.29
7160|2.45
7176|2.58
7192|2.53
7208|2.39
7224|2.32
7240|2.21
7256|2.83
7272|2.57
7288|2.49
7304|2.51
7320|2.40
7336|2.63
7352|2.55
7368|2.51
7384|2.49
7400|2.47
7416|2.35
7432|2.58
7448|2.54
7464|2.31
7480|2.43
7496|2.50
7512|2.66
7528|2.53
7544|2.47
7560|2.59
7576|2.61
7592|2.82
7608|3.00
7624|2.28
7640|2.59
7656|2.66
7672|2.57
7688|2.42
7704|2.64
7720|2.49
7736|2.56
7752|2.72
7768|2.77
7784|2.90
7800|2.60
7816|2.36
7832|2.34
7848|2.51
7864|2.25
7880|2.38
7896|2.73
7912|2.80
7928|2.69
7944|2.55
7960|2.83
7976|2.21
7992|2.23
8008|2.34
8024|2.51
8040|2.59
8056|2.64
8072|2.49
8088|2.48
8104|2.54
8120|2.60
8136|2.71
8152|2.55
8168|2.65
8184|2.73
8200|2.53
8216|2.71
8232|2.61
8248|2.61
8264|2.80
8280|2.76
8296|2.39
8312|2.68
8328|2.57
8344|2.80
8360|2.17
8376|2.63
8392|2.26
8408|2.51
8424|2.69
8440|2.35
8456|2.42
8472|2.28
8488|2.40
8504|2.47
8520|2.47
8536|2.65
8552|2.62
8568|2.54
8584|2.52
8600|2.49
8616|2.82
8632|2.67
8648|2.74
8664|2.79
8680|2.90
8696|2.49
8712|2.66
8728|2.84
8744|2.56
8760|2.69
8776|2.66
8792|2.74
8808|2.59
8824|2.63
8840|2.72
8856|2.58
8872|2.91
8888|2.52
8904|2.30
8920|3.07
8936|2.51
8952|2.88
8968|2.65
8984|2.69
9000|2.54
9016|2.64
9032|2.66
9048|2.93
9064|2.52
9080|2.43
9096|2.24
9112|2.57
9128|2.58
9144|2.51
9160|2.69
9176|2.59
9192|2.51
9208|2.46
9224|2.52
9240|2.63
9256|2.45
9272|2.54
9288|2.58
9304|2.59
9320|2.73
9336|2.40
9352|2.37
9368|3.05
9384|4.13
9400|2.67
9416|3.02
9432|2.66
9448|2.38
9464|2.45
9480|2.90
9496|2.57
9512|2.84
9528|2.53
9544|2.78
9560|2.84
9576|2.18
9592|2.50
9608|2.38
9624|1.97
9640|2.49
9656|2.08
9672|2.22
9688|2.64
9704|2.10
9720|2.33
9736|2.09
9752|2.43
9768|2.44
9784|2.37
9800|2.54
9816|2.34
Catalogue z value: 0.35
